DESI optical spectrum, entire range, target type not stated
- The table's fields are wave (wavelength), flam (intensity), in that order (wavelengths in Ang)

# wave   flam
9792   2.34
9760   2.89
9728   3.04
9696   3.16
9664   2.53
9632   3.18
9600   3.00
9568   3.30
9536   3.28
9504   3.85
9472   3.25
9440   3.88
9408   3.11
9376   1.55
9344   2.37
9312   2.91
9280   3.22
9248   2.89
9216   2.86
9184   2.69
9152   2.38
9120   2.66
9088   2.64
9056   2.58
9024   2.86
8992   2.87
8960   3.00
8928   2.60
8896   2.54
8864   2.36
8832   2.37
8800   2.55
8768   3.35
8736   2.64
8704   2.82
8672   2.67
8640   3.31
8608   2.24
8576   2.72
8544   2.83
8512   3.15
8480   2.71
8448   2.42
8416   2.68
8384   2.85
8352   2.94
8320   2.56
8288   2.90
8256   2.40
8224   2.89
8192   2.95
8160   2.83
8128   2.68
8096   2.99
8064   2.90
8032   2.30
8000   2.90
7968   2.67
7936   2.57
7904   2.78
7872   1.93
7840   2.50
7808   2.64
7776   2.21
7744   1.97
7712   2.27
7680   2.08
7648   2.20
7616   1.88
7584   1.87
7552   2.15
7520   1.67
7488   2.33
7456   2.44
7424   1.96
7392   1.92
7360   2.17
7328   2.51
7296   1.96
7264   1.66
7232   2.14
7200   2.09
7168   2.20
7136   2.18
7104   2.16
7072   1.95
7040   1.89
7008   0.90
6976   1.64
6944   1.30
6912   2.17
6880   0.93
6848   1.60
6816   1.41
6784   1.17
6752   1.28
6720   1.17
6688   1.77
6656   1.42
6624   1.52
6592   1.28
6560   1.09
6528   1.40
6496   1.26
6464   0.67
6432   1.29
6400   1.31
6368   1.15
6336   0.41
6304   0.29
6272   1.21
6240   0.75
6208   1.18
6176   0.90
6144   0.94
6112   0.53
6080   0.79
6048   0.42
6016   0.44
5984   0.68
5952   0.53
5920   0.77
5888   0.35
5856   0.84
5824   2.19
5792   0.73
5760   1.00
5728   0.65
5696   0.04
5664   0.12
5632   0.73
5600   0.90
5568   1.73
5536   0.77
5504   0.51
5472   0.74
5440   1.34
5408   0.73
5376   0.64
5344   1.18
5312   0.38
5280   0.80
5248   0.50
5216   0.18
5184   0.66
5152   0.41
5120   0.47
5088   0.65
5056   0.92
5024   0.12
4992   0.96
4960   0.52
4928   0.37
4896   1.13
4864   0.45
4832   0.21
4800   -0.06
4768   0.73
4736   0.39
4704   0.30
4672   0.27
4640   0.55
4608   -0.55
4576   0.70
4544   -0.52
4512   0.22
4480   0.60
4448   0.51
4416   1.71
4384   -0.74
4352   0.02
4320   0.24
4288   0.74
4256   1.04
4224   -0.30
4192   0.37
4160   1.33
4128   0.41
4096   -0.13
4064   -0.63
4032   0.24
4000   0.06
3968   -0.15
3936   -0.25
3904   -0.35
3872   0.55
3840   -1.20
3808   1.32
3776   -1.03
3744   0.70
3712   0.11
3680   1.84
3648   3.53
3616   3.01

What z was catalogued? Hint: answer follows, 0.77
